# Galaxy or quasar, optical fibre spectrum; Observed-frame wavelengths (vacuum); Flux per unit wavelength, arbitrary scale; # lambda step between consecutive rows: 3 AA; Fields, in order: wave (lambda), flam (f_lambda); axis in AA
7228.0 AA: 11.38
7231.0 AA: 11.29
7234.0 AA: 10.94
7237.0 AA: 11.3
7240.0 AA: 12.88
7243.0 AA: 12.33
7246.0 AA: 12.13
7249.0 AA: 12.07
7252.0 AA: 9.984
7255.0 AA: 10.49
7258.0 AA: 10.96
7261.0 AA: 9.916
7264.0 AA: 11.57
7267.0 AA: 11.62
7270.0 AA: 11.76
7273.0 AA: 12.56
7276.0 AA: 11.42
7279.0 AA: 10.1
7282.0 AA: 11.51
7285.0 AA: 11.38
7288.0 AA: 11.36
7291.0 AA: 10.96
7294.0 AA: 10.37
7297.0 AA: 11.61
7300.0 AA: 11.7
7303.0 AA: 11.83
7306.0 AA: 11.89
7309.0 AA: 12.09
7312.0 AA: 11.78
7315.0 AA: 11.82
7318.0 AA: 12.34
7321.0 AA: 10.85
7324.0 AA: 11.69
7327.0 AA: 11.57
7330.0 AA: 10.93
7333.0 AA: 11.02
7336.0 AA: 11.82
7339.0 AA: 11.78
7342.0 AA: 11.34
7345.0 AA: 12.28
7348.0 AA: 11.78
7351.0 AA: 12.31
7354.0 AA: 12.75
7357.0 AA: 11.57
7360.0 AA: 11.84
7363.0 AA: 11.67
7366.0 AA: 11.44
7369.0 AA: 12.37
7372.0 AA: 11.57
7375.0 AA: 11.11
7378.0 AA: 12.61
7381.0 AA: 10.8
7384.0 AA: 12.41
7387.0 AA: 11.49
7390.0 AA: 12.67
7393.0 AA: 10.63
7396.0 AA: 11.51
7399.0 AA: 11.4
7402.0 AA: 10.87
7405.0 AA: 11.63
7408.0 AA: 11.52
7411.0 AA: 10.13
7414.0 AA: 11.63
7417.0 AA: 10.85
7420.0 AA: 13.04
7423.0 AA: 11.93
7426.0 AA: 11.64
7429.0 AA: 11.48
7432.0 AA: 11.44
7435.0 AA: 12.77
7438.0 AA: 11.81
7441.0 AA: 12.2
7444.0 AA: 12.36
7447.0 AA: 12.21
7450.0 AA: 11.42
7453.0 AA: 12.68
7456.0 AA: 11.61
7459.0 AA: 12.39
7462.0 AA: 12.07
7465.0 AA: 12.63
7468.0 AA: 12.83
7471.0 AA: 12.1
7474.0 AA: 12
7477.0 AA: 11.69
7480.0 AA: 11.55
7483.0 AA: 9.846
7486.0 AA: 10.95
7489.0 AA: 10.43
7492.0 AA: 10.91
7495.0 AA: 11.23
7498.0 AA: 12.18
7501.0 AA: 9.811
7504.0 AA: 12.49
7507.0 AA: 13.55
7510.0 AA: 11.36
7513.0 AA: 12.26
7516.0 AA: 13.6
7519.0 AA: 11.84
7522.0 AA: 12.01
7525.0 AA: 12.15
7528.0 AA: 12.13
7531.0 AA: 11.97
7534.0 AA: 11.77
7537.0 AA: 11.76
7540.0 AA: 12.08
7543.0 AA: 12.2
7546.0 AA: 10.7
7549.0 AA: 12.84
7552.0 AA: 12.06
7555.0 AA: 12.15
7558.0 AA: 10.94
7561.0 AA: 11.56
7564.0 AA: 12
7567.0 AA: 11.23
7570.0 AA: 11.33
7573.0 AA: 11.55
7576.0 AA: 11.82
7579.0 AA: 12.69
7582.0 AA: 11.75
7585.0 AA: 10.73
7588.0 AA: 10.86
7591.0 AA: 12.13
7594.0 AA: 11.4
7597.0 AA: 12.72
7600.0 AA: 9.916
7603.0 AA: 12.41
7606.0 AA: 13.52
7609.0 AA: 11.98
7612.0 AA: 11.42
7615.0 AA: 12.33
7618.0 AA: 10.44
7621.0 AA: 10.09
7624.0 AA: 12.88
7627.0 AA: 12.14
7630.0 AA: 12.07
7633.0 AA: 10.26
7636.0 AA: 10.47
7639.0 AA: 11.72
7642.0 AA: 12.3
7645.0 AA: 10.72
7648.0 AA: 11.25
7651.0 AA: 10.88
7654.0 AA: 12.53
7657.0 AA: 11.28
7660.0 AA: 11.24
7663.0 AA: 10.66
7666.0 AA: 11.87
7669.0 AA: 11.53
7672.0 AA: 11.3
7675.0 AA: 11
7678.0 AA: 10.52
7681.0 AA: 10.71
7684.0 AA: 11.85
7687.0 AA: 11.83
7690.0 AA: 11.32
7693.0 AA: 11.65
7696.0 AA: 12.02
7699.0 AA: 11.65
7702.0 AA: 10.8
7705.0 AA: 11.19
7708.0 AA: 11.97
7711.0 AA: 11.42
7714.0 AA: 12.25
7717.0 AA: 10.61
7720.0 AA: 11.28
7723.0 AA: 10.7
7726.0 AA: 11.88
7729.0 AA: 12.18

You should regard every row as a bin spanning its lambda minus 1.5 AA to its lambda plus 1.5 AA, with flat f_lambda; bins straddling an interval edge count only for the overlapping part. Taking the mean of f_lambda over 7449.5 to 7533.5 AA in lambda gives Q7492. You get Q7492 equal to 11.9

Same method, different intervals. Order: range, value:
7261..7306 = 11.4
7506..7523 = 12.4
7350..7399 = 11.8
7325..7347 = 11.5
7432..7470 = 12.2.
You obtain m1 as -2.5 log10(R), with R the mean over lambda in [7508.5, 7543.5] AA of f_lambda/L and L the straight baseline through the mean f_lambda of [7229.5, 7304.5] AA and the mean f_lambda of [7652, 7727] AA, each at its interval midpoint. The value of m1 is -0.07 mag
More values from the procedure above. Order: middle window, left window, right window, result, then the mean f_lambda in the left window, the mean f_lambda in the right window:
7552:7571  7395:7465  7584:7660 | 0.003 mag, 11.8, 11.5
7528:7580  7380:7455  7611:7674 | -0.027 mag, 11.7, 11.4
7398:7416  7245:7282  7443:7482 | 0.062 mag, 11.2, 12.1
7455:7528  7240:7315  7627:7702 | -0.040 mag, 11.4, 11.4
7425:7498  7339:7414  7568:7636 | -0.012 mag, 11.7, 11.6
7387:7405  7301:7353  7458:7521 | 0.029 mag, 11.7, 11.8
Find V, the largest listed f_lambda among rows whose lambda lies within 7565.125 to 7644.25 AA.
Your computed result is 13.52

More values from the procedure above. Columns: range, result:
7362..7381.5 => 12.61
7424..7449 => 12.77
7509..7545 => 13.6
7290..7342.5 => 12.34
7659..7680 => 11.87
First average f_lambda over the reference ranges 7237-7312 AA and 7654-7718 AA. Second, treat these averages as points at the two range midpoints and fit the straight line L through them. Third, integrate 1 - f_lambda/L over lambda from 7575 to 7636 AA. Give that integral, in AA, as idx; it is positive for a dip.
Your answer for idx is -1.3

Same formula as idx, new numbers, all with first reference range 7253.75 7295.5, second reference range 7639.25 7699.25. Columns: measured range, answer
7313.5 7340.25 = -0.8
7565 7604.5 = -0.8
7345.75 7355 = -0.9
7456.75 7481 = -1.9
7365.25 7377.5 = -0.6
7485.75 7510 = -0.4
